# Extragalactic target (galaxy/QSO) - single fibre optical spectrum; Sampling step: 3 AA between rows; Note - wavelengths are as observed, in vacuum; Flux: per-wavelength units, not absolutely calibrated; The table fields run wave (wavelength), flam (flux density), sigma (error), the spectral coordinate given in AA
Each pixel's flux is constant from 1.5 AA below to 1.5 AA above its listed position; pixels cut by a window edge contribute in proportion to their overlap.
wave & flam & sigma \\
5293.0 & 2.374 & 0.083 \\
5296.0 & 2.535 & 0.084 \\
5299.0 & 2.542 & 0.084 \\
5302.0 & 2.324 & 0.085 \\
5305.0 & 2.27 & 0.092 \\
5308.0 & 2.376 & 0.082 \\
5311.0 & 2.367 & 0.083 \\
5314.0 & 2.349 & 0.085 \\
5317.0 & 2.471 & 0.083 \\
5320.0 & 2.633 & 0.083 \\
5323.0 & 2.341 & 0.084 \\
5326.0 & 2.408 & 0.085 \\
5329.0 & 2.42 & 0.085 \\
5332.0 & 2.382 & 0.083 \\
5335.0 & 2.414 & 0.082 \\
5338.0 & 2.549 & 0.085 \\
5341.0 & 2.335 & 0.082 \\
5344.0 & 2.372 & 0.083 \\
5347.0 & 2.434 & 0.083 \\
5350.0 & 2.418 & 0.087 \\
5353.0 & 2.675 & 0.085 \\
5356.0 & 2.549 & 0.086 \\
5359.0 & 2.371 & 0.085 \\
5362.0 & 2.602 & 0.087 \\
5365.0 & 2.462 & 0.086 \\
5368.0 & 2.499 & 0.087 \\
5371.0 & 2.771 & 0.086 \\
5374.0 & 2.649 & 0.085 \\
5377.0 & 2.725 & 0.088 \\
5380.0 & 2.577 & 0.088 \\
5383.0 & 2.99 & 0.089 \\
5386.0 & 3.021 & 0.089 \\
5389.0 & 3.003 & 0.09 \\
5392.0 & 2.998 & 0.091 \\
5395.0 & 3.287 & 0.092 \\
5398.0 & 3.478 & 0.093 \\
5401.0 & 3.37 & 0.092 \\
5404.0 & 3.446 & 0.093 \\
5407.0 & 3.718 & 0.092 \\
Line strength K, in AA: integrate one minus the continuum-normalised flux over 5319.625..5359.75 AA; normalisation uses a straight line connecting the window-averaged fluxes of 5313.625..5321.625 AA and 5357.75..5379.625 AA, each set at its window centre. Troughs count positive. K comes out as 1.4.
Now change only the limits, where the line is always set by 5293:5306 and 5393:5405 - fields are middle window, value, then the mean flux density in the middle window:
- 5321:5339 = 1.9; 2.42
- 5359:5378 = 3.0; 2.6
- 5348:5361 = 2.0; 2.5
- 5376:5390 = 1.6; 2.86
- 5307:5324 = 1.0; 2.43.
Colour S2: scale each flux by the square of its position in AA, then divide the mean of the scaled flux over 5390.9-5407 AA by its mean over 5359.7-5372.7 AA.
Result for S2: 1.32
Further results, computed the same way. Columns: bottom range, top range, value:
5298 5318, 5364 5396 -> 1.22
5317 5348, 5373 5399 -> 1.25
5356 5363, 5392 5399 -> 1.34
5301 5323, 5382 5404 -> 1.37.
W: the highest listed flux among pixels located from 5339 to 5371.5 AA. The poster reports 2.771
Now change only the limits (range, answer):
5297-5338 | 2.633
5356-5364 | 2.602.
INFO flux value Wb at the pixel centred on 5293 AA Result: 2.374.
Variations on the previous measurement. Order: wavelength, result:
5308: 2.376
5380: 2.577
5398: 3.478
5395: 3.287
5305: 2.27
